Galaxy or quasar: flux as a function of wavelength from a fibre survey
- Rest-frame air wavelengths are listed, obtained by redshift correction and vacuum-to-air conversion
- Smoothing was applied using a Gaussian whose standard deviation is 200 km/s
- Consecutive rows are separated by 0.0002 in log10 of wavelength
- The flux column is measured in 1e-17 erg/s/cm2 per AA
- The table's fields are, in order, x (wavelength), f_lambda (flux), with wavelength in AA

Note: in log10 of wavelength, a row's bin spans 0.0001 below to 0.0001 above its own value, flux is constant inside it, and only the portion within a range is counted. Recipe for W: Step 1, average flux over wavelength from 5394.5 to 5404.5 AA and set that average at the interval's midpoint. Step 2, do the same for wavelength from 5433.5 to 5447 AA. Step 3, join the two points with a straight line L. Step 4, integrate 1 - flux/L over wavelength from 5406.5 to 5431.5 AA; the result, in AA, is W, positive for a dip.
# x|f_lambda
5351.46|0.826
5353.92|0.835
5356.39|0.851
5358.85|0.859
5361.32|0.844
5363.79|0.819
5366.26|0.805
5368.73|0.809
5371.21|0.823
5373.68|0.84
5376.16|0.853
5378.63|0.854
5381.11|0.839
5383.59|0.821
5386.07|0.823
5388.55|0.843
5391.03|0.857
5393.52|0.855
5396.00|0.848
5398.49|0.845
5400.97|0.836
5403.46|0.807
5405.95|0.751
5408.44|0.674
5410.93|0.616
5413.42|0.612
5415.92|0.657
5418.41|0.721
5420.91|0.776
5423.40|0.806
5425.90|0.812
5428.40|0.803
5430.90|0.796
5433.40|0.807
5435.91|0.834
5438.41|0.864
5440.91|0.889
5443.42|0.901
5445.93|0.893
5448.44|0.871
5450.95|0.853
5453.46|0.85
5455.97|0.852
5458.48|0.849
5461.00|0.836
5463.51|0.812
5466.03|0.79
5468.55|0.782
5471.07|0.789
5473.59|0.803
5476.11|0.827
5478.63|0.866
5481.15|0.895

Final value 3.7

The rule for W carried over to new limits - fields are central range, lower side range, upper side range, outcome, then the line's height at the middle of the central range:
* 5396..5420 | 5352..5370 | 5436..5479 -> 3.02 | 0.837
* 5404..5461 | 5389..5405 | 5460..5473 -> 1.60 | 0.82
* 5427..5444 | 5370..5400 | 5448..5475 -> -0.18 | 0.831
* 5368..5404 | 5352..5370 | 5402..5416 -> -3.86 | 0.758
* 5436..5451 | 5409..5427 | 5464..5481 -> -2.30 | 0.76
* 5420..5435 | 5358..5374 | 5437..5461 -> 0.97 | 0.857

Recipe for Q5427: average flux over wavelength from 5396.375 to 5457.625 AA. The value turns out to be 0.798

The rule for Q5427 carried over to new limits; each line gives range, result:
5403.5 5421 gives 0.689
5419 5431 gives 0.795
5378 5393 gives 0.839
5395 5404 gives 0.836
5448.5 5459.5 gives 0.854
